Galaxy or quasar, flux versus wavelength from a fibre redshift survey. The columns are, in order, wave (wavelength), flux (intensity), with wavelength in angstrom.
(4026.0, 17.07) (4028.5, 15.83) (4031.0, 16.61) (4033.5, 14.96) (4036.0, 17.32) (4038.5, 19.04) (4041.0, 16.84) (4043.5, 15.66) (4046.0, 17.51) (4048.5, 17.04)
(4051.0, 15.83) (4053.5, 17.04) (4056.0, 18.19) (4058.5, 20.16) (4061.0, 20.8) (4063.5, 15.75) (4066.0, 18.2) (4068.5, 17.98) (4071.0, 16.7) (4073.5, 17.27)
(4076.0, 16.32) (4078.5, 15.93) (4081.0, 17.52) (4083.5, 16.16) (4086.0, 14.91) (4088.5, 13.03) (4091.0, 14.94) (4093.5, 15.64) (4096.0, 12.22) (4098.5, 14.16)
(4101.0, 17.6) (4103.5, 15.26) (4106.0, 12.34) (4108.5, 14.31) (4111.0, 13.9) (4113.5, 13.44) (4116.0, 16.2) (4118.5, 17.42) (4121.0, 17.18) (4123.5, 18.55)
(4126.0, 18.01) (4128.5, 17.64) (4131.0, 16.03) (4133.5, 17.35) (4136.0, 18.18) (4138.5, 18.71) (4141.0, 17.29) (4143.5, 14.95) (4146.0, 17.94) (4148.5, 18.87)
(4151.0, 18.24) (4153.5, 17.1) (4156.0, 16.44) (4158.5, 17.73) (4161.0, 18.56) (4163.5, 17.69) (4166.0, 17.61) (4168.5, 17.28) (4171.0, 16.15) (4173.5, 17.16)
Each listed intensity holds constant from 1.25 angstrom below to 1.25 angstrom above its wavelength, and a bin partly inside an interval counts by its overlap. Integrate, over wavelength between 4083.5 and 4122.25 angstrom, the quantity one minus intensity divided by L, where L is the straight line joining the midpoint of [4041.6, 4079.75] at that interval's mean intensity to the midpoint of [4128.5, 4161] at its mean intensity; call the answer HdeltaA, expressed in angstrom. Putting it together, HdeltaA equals 5.62 angstrom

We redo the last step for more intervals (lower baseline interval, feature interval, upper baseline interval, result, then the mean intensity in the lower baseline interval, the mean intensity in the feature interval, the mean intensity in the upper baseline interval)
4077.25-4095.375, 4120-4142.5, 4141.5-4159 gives -1.2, 15.3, 17.6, 17.3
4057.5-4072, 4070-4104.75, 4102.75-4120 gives 2.1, 18.3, 15.5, 14.7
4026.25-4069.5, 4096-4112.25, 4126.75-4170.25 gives 2.8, 17.3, 14.4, 17.5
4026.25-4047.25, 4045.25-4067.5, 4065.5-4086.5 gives -1.4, 16.7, 17.8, 16.8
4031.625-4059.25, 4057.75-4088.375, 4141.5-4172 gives 0.2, 17.2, 17.1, 17.4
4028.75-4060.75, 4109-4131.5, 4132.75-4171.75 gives 1.3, 17.3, 16.4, 17.5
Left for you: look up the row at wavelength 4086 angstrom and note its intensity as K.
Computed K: 14.91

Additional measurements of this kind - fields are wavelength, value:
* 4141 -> 17.29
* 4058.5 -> 20.16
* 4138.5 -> 18.71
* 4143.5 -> 14.95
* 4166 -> 17.61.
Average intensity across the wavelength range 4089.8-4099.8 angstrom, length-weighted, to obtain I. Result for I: 14.3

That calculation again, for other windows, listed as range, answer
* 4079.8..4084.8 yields 16.8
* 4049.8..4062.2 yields 18.4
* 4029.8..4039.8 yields 17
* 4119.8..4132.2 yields 17.5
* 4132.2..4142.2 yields 17.9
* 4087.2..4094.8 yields 14.5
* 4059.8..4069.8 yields 18.2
